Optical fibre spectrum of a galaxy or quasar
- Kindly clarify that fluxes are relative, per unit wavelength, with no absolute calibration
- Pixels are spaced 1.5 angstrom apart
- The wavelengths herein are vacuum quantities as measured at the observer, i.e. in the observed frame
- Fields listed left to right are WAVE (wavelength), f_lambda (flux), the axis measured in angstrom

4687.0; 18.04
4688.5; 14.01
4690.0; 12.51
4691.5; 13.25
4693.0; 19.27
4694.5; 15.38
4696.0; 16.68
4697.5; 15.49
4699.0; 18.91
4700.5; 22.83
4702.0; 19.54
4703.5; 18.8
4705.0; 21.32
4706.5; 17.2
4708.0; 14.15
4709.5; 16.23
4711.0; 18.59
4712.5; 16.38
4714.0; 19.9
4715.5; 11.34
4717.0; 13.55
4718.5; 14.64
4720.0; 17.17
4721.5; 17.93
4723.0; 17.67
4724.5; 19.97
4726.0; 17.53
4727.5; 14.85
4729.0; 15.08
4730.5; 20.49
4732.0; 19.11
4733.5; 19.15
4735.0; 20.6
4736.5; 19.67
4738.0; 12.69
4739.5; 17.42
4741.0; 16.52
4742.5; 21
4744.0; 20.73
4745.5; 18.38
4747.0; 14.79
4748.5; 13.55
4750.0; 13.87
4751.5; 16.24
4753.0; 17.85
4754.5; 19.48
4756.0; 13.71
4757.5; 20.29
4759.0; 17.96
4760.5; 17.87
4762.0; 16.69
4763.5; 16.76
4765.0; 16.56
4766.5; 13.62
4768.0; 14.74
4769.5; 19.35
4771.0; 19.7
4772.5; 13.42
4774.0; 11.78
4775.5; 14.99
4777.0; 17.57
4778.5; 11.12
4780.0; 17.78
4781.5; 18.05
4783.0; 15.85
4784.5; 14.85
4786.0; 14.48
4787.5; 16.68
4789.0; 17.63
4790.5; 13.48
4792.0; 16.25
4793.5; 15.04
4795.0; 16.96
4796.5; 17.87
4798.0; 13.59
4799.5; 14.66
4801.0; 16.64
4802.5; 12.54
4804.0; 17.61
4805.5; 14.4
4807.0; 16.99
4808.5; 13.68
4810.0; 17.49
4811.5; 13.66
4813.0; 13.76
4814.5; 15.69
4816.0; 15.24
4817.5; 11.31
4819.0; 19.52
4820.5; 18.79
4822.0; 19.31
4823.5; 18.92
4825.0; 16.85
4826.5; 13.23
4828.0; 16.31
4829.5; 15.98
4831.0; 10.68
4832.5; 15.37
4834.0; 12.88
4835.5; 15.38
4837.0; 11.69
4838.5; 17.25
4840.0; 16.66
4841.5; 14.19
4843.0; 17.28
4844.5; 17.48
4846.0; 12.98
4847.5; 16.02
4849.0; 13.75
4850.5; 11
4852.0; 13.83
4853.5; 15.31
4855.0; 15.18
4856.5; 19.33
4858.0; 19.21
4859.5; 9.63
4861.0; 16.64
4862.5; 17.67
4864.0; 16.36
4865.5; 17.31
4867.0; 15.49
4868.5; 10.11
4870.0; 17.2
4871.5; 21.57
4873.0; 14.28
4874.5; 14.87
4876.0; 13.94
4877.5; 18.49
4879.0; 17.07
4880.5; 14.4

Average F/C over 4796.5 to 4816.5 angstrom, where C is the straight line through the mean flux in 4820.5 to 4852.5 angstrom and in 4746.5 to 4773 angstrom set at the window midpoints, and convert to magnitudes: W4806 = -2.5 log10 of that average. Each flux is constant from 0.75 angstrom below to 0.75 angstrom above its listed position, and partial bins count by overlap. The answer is 0.04 mag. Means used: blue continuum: 16.5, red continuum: 15.2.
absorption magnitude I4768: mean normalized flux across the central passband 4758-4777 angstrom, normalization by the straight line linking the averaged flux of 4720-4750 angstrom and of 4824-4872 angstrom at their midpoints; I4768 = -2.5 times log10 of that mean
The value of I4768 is 0.05 mag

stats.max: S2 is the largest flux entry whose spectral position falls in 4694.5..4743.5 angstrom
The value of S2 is 22.83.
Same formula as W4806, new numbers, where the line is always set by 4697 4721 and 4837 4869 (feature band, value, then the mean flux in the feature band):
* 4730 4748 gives -0.087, 18.3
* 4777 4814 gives 0.041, 15.5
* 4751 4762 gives -0.061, 17.6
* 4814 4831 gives -0.033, 16.2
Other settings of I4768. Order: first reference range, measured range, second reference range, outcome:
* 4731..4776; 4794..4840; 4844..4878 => 0.043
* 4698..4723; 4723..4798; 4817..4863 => -0.003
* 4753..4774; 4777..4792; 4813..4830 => 0.064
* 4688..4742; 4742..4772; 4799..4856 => -0.042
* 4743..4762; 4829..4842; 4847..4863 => 0.081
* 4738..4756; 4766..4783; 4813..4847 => 0.053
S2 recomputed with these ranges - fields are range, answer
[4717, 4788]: 21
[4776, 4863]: 19.52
